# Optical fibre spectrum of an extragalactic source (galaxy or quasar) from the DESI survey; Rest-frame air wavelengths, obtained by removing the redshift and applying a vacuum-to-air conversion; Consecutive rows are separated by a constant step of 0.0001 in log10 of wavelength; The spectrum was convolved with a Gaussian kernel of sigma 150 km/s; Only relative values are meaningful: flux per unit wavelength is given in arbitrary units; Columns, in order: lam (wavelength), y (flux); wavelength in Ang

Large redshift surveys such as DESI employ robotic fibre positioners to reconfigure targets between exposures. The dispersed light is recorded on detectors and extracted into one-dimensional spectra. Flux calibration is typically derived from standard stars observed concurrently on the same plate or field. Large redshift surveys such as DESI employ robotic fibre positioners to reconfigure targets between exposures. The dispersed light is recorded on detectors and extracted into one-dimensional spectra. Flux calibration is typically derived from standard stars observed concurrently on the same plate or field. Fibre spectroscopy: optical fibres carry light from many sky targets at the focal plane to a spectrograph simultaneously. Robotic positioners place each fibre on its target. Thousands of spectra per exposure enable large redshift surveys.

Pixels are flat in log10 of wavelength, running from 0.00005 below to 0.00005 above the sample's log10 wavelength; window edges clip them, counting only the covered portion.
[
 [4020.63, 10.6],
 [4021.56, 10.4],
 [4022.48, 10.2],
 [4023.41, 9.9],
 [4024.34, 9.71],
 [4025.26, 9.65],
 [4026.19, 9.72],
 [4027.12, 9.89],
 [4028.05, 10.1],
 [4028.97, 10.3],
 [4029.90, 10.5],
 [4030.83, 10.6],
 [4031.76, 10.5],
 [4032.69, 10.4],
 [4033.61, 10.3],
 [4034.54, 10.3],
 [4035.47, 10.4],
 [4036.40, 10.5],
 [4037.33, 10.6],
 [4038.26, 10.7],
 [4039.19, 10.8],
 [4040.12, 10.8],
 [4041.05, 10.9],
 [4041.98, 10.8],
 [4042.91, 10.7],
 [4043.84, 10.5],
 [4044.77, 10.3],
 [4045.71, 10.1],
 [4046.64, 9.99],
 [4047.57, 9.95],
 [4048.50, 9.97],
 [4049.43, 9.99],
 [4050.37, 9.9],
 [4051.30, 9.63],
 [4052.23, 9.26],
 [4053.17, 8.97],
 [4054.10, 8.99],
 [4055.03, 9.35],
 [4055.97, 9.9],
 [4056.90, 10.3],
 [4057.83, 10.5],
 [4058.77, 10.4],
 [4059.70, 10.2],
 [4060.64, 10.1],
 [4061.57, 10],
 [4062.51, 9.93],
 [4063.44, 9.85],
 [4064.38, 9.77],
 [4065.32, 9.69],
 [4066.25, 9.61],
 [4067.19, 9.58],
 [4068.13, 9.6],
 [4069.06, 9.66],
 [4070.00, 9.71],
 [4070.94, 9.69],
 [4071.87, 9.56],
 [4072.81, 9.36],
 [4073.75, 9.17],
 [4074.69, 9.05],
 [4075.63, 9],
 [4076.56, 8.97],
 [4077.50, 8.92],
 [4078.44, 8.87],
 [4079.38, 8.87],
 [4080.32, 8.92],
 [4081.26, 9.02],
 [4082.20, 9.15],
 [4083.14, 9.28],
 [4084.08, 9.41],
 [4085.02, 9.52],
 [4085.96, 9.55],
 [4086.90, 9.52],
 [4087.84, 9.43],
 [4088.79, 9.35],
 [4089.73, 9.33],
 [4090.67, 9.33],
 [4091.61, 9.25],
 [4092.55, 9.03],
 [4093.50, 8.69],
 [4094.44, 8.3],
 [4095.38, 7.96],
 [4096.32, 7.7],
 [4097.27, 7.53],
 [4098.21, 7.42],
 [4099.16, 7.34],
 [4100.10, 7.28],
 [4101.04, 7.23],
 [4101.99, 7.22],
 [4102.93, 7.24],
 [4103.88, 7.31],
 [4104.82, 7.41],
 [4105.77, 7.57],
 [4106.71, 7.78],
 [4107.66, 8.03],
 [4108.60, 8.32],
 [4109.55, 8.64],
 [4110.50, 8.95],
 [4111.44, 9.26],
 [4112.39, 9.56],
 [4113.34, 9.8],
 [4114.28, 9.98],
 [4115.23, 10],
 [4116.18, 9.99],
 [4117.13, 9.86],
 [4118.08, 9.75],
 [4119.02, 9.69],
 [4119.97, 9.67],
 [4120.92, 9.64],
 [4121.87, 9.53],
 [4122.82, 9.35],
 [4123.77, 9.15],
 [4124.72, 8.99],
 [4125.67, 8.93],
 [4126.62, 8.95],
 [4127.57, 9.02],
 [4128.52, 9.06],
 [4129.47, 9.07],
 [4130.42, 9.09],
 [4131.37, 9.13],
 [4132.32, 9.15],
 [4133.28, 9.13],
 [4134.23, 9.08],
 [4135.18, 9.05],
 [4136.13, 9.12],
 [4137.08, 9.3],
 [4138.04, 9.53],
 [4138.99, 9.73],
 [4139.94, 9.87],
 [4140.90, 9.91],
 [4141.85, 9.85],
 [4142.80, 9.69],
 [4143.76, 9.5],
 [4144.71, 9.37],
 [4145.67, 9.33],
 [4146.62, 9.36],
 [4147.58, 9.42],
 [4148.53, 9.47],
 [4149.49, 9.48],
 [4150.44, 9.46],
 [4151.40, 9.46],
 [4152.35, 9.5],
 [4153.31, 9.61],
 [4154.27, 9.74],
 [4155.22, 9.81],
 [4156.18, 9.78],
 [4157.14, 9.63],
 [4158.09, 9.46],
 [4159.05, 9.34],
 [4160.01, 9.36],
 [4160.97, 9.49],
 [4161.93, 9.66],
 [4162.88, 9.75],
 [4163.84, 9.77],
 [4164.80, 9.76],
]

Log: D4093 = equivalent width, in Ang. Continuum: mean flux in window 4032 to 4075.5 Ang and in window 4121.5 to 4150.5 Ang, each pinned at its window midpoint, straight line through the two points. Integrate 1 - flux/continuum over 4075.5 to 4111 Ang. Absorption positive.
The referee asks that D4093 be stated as 4.36 Ang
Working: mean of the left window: 9.99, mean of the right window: 9.32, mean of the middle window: 8.49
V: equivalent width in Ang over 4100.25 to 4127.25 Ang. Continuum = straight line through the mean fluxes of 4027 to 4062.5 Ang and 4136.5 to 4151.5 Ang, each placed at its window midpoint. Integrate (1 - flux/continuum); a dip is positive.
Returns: 2.5 Ang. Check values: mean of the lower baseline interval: 10.2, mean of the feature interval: 8.83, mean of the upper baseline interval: 9.54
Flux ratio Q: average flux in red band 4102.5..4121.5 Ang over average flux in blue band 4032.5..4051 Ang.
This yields 0.86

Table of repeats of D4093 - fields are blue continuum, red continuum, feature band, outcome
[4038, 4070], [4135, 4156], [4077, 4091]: 0.89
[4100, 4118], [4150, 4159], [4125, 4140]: -0.15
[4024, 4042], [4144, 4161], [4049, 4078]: 1.48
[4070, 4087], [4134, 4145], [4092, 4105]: 2.25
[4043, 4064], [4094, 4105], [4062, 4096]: -2.80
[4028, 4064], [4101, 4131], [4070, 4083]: 0.65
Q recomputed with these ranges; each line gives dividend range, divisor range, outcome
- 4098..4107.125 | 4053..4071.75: 0.75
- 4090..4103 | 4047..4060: 0.82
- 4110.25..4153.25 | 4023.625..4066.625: 0.93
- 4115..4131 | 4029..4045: 0.89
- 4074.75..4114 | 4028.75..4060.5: 0.84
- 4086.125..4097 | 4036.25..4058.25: 0.88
